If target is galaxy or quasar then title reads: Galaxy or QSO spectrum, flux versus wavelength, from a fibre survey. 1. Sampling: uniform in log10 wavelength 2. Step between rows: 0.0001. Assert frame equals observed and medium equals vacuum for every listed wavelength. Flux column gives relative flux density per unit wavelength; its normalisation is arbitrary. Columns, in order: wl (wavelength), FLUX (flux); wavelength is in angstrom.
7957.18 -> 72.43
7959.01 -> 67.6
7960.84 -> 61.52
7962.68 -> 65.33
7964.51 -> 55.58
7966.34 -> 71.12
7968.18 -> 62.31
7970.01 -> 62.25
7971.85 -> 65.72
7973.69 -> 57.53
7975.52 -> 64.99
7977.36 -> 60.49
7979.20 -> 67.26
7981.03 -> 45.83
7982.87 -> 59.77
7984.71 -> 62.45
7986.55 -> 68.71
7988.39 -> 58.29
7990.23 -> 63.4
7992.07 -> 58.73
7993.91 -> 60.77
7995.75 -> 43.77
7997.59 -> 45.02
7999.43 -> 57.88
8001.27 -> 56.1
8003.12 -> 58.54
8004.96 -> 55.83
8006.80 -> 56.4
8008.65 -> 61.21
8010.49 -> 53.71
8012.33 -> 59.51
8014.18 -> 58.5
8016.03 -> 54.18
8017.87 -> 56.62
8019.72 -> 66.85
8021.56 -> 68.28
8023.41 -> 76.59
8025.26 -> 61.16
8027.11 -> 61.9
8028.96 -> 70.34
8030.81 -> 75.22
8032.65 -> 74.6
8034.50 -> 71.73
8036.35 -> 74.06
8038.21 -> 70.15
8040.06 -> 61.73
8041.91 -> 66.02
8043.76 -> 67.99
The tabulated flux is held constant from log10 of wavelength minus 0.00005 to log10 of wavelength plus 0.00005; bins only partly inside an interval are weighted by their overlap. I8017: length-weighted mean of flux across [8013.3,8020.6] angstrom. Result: 59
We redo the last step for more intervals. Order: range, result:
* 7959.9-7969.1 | 63.2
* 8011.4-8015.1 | 59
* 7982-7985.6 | 61.1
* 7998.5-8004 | 57.4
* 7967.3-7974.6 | 61.9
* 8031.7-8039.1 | 72.7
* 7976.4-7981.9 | 58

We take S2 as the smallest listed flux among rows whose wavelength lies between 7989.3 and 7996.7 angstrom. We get 43.77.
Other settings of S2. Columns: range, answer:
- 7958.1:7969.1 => 55.58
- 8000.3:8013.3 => 53.71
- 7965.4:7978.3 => 57.53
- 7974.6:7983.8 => 45.83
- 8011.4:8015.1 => 58.5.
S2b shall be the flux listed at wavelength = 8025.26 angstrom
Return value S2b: 61.16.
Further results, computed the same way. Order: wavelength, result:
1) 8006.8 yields 56.4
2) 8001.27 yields 56.1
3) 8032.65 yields 74.6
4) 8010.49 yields 53.71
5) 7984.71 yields 62.45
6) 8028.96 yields 70.34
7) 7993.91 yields 60.77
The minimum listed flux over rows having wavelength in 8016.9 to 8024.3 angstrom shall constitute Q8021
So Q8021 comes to 56.62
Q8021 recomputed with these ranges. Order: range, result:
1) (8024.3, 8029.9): 61.16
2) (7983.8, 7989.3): 58.29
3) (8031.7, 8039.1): 70.15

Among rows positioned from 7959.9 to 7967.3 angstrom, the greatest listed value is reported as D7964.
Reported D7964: 71.12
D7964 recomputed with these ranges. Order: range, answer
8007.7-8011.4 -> 61.21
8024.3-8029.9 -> 70.34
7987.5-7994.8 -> 63.4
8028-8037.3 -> 75.22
